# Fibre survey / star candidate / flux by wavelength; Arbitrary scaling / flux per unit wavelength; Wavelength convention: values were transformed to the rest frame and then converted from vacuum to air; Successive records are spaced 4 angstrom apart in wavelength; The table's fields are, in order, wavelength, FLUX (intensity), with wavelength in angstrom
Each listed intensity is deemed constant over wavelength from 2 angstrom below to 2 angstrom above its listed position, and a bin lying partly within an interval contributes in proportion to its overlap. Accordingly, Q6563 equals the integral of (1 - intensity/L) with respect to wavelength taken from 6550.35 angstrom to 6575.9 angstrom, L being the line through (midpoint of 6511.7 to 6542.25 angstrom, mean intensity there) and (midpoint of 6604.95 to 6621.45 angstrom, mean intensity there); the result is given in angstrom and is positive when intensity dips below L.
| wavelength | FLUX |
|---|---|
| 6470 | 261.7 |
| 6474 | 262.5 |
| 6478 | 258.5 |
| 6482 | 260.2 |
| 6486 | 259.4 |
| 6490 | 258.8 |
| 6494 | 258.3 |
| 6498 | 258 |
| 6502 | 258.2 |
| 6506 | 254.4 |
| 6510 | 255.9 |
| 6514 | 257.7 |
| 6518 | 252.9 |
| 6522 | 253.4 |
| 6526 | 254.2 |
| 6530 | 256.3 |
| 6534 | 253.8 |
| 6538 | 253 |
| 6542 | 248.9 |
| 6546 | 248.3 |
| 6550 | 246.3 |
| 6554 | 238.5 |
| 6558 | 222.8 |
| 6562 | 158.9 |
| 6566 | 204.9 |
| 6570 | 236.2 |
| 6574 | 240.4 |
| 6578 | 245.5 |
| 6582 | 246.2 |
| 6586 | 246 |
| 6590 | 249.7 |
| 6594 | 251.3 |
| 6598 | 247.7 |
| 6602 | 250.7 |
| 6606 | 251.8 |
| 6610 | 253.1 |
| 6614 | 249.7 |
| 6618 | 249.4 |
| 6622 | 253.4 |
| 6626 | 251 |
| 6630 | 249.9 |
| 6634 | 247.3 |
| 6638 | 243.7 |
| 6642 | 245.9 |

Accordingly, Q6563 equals 3.4 angstrom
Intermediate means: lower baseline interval 254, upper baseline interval 251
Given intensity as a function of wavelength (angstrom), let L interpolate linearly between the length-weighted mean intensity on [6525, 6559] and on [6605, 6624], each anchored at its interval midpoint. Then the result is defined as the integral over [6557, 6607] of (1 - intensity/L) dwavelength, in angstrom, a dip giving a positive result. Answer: 3.01 angstrom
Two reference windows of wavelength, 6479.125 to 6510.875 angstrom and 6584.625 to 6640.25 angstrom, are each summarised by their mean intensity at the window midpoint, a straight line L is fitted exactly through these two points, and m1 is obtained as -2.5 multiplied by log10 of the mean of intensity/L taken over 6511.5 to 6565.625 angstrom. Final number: 0.06 mag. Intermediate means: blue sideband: 258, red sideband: 250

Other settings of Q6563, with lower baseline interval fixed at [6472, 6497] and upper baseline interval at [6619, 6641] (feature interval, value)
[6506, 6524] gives 0.2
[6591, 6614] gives 0.0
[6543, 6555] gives 0.5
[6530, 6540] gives 0.1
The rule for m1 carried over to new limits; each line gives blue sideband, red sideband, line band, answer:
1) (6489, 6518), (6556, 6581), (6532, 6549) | -0.07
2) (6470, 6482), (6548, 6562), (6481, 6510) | -0.03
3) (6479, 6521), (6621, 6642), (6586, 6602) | 0.01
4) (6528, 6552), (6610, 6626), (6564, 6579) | 0.09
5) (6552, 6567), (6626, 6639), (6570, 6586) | -0.12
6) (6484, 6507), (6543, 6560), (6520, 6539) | -0.03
